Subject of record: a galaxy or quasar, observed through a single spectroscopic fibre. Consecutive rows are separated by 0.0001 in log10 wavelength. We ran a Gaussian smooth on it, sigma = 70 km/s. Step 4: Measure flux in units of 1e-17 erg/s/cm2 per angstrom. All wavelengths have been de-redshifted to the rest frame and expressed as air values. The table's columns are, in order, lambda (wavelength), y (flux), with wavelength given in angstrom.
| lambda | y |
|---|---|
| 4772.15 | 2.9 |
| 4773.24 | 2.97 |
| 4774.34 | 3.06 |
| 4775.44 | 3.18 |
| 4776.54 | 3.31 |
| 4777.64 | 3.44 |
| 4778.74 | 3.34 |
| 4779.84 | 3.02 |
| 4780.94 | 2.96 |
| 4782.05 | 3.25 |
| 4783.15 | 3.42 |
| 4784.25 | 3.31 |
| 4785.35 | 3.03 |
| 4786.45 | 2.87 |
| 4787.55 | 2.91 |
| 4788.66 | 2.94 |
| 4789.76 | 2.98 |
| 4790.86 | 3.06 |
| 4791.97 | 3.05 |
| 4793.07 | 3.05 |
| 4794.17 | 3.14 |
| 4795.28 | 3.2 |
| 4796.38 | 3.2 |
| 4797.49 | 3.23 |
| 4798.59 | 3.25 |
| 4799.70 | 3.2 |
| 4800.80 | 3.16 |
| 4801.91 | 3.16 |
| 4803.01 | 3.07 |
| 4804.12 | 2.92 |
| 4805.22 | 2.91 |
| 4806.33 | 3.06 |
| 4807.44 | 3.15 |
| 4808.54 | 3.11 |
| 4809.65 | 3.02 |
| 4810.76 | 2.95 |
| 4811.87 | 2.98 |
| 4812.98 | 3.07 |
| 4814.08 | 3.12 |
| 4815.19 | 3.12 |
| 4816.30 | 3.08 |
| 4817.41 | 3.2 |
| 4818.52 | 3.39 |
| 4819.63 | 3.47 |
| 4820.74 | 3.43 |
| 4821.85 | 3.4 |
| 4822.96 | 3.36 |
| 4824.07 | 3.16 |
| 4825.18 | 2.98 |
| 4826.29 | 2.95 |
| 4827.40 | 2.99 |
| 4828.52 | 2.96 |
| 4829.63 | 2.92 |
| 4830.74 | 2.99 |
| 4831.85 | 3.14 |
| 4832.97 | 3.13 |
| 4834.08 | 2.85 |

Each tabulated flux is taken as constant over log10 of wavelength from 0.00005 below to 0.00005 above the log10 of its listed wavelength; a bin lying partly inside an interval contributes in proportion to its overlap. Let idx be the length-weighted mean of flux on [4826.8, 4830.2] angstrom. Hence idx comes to 2.95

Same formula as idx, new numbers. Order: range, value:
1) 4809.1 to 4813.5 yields 3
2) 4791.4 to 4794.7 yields 3.08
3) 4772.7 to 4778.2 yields 3.19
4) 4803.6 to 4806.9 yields 2.96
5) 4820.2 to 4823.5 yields 3.4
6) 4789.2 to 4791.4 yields 3.03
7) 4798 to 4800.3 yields 3.23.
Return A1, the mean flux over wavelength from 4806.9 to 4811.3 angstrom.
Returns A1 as 3.06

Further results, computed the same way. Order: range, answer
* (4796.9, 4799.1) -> 3.24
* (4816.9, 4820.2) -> 3.35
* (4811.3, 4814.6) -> 3.06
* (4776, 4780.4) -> 3.28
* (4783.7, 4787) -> 3.08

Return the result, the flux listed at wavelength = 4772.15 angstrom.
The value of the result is 2.9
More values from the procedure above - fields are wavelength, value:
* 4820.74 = 3.43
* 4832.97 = 3.13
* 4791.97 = 3.05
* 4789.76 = 2.98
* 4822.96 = 3.36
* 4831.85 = 3.14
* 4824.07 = 3.16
